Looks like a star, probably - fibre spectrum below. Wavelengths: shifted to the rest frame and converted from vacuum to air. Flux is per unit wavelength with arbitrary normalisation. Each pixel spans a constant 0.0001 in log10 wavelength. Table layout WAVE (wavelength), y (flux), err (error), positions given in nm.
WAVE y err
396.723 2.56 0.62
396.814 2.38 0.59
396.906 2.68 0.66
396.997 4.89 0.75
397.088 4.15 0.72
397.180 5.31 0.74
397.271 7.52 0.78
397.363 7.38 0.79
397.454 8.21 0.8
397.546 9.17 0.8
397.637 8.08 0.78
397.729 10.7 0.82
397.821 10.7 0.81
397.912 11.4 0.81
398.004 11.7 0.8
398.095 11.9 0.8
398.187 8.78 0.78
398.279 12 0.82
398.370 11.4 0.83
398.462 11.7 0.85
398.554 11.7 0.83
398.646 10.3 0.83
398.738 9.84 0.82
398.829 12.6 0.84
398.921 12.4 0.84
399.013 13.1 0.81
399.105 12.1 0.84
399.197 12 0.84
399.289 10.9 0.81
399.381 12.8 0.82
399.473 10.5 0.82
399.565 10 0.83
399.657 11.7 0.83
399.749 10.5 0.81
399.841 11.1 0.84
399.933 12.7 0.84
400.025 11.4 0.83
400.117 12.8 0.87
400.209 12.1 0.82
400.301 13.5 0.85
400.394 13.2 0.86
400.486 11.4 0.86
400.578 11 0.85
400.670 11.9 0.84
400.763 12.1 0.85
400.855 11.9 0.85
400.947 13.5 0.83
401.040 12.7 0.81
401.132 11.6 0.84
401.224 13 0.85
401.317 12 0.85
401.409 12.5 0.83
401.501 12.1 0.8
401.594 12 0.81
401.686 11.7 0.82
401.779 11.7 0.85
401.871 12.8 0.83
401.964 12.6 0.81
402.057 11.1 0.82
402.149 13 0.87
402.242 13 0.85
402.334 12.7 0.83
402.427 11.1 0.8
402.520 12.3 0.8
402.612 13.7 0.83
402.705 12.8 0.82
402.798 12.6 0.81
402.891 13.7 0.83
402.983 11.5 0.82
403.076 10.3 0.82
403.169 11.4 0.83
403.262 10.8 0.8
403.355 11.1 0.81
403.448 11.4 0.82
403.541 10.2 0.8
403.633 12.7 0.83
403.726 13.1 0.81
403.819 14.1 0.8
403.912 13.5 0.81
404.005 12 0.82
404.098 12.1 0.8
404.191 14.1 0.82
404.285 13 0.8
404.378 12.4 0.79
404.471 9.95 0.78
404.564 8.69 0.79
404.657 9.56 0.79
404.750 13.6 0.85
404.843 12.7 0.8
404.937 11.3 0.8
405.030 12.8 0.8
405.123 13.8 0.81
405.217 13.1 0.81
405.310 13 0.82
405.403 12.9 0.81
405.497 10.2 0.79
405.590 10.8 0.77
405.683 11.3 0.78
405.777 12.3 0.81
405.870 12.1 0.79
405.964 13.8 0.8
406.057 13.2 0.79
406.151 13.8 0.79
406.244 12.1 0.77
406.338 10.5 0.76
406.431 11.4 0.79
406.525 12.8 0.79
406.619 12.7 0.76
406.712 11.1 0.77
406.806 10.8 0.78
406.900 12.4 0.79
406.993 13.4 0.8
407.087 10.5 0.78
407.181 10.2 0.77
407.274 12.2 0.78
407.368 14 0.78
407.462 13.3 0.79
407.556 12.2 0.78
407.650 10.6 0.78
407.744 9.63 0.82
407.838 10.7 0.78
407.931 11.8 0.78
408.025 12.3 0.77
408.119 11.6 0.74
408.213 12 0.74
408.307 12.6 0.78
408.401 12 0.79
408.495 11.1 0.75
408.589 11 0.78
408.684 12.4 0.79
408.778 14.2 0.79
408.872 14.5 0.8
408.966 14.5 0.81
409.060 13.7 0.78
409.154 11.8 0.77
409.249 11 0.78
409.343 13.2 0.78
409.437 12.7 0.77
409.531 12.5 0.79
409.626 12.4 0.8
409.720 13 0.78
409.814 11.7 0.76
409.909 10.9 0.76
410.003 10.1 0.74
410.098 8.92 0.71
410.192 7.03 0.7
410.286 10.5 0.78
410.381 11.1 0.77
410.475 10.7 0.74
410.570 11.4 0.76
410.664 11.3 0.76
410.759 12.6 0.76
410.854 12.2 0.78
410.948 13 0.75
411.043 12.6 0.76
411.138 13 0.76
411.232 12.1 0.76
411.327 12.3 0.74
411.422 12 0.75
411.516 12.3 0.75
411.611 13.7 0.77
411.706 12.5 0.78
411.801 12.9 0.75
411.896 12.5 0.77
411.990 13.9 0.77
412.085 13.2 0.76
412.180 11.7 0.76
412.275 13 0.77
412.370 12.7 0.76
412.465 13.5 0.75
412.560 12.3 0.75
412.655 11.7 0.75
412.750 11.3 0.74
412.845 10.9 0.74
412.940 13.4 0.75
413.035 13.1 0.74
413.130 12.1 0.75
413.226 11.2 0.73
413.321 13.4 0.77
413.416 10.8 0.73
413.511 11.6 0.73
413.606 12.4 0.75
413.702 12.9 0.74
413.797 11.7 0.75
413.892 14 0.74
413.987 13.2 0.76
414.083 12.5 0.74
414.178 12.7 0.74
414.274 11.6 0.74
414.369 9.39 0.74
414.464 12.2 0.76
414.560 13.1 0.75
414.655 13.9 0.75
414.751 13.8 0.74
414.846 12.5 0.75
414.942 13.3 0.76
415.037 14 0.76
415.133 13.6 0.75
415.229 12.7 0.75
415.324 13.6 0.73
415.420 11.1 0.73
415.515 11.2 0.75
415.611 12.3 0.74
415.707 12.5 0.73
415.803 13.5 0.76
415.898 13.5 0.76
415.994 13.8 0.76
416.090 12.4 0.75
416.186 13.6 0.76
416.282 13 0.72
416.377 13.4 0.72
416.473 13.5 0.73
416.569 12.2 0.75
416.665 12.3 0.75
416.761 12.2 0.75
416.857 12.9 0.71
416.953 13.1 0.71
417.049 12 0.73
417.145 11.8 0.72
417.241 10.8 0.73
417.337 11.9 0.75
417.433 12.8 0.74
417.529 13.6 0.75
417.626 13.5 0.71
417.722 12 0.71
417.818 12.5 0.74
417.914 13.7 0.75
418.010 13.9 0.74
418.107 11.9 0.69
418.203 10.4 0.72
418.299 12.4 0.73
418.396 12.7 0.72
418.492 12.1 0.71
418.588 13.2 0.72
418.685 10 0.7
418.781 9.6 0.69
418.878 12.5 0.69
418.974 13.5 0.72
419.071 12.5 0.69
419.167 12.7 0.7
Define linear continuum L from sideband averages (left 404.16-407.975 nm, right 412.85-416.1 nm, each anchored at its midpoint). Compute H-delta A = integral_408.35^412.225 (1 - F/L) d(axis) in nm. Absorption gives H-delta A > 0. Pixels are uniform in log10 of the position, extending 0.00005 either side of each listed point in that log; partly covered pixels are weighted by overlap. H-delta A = 0.056 nm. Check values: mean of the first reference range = 12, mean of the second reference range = 12.6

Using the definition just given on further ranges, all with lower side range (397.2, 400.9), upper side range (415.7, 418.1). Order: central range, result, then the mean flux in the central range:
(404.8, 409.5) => -0.13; 12.2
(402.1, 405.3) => -0.18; 12.2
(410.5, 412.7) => -0.04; 12.5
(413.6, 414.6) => 0.02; 12.3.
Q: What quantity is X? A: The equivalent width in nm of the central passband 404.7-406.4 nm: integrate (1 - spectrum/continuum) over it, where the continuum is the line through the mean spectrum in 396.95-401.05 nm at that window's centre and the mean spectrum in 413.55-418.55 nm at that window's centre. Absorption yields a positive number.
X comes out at -0.13 nm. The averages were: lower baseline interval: 10.8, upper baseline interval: 12.6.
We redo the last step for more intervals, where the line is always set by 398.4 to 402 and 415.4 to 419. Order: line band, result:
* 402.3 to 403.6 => 0.02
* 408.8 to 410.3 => 0.05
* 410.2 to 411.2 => 0.05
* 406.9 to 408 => 0.04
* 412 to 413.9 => 0.00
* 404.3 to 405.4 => 0.01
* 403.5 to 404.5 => -0.04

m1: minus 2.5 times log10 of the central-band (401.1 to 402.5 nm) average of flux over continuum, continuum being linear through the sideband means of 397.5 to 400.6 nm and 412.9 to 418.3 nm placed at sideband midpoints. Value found -0.06 mag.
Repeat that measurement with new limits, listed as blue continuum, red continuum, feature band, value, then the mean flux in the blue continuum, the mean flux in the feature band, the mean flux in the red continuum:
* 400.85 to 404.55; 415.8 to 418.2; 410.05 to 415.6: 0.03 mag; 12.2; 12.2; 12.7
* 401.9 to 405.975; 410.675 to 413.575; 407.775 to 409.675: -0.01 mag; 12.1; 12.4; 12.4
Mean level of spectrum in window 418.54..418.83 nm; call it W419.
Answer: 10.9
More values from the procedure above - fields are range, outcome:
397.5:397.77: 9.29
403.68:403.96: 13.6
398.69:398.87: 11.2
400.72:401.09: 12.6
